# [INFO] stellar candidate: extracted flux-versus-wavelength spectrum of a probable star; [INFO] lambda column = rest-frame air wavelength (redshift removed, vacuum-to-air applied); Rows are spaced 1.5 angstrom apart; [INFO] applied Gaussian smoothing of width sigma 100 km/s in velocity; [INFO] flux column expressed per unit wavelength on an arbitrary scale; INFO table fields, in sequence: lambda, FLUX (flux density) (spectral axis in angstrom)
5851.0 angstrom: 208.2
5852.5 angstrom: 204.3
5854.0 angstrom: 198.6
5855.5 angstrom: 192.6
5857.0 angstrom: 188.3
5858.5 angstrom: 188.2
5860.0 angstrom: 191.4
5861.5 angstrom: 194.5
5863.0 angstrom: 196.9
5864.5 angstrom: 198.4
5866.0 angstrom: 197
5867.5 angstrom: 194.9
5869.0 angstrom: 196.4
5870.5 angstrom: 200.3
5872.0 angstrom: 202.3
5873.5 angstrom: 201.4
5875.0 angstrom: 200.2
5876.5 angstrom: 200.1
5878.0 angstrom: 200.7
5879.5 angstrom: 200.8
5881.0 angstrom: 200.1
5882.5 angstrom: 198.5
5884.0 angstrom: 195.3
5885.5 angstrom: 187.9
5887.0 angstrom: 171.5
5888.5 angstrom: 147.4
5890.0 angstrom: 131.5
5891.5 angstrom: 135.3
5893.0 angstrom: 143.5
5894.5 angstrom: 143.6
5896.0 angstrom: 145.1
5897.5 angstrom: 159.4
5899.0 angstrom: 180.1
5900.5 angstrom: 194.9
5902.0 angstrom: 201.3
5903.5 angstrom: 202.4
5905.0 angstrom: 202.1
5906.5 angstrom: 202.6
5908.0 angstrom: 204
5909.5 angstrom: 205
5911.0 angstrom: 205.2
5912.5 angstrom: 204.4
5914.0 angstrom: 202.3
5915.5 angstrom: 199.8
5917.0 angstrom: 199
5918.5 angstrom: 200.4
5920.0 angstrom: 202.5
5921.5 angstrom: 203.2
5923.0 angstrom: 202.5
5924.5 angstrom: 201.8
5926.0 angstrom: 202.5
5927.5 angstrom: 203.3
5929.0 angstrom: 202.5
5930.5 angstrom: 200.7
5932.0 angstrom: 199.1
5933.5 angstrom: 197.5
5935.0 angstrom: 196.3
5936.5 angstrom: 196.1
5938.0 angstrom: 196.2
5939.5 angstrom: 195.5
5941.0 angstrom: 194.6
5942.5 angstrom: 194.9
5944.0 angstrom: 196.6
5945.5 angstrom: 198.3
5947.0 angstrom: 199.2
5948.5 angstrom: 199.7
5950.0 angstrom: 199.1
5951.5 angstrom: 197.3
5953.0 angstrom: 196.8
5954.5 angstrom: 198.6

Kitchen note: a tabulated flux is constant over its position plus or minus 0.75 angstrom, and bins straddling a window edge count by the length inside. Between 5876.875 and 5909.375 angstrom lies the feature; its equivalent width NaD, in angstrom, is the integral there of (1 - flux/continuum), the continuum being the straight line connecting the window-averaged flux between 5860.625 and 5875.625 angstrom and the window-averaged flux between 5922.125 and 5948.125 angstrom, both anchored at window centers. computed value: 3.1 angstrom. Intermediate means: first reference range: 198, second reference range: 199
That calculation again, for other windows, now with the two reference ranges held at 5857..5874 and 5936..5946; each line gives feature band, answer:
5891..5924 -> 1.2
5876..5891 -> 1.1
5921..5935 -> -0.4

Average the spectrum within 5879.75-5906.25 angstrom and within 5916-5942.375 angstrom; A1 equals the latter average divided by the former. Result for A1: 1.1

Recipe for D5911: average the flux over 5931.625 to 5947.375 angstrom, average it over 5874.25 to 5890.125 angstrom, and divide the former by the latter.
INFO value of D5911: 1.05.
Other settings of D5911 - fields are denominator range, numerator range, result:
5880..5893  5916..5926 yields 1.19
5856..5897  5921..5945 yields 1.09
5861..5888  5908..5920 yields 1.03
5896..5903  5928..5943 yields 1.09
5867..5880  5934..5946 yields 0.98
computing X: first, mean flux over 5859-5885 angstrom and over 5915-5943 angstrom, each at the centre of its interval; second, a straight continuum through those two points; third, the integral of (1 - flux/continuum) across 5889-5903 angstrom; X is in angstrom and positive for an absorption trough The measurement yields 2.7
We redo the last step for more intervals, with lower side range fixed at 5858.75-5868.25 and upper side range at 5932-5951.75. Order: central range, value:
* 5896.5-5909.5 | 0.2 angstrom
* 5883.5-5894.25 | 2.1 angstrom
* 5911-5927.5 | -0.5 angstrom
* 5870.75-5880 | -0.3 angstrom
